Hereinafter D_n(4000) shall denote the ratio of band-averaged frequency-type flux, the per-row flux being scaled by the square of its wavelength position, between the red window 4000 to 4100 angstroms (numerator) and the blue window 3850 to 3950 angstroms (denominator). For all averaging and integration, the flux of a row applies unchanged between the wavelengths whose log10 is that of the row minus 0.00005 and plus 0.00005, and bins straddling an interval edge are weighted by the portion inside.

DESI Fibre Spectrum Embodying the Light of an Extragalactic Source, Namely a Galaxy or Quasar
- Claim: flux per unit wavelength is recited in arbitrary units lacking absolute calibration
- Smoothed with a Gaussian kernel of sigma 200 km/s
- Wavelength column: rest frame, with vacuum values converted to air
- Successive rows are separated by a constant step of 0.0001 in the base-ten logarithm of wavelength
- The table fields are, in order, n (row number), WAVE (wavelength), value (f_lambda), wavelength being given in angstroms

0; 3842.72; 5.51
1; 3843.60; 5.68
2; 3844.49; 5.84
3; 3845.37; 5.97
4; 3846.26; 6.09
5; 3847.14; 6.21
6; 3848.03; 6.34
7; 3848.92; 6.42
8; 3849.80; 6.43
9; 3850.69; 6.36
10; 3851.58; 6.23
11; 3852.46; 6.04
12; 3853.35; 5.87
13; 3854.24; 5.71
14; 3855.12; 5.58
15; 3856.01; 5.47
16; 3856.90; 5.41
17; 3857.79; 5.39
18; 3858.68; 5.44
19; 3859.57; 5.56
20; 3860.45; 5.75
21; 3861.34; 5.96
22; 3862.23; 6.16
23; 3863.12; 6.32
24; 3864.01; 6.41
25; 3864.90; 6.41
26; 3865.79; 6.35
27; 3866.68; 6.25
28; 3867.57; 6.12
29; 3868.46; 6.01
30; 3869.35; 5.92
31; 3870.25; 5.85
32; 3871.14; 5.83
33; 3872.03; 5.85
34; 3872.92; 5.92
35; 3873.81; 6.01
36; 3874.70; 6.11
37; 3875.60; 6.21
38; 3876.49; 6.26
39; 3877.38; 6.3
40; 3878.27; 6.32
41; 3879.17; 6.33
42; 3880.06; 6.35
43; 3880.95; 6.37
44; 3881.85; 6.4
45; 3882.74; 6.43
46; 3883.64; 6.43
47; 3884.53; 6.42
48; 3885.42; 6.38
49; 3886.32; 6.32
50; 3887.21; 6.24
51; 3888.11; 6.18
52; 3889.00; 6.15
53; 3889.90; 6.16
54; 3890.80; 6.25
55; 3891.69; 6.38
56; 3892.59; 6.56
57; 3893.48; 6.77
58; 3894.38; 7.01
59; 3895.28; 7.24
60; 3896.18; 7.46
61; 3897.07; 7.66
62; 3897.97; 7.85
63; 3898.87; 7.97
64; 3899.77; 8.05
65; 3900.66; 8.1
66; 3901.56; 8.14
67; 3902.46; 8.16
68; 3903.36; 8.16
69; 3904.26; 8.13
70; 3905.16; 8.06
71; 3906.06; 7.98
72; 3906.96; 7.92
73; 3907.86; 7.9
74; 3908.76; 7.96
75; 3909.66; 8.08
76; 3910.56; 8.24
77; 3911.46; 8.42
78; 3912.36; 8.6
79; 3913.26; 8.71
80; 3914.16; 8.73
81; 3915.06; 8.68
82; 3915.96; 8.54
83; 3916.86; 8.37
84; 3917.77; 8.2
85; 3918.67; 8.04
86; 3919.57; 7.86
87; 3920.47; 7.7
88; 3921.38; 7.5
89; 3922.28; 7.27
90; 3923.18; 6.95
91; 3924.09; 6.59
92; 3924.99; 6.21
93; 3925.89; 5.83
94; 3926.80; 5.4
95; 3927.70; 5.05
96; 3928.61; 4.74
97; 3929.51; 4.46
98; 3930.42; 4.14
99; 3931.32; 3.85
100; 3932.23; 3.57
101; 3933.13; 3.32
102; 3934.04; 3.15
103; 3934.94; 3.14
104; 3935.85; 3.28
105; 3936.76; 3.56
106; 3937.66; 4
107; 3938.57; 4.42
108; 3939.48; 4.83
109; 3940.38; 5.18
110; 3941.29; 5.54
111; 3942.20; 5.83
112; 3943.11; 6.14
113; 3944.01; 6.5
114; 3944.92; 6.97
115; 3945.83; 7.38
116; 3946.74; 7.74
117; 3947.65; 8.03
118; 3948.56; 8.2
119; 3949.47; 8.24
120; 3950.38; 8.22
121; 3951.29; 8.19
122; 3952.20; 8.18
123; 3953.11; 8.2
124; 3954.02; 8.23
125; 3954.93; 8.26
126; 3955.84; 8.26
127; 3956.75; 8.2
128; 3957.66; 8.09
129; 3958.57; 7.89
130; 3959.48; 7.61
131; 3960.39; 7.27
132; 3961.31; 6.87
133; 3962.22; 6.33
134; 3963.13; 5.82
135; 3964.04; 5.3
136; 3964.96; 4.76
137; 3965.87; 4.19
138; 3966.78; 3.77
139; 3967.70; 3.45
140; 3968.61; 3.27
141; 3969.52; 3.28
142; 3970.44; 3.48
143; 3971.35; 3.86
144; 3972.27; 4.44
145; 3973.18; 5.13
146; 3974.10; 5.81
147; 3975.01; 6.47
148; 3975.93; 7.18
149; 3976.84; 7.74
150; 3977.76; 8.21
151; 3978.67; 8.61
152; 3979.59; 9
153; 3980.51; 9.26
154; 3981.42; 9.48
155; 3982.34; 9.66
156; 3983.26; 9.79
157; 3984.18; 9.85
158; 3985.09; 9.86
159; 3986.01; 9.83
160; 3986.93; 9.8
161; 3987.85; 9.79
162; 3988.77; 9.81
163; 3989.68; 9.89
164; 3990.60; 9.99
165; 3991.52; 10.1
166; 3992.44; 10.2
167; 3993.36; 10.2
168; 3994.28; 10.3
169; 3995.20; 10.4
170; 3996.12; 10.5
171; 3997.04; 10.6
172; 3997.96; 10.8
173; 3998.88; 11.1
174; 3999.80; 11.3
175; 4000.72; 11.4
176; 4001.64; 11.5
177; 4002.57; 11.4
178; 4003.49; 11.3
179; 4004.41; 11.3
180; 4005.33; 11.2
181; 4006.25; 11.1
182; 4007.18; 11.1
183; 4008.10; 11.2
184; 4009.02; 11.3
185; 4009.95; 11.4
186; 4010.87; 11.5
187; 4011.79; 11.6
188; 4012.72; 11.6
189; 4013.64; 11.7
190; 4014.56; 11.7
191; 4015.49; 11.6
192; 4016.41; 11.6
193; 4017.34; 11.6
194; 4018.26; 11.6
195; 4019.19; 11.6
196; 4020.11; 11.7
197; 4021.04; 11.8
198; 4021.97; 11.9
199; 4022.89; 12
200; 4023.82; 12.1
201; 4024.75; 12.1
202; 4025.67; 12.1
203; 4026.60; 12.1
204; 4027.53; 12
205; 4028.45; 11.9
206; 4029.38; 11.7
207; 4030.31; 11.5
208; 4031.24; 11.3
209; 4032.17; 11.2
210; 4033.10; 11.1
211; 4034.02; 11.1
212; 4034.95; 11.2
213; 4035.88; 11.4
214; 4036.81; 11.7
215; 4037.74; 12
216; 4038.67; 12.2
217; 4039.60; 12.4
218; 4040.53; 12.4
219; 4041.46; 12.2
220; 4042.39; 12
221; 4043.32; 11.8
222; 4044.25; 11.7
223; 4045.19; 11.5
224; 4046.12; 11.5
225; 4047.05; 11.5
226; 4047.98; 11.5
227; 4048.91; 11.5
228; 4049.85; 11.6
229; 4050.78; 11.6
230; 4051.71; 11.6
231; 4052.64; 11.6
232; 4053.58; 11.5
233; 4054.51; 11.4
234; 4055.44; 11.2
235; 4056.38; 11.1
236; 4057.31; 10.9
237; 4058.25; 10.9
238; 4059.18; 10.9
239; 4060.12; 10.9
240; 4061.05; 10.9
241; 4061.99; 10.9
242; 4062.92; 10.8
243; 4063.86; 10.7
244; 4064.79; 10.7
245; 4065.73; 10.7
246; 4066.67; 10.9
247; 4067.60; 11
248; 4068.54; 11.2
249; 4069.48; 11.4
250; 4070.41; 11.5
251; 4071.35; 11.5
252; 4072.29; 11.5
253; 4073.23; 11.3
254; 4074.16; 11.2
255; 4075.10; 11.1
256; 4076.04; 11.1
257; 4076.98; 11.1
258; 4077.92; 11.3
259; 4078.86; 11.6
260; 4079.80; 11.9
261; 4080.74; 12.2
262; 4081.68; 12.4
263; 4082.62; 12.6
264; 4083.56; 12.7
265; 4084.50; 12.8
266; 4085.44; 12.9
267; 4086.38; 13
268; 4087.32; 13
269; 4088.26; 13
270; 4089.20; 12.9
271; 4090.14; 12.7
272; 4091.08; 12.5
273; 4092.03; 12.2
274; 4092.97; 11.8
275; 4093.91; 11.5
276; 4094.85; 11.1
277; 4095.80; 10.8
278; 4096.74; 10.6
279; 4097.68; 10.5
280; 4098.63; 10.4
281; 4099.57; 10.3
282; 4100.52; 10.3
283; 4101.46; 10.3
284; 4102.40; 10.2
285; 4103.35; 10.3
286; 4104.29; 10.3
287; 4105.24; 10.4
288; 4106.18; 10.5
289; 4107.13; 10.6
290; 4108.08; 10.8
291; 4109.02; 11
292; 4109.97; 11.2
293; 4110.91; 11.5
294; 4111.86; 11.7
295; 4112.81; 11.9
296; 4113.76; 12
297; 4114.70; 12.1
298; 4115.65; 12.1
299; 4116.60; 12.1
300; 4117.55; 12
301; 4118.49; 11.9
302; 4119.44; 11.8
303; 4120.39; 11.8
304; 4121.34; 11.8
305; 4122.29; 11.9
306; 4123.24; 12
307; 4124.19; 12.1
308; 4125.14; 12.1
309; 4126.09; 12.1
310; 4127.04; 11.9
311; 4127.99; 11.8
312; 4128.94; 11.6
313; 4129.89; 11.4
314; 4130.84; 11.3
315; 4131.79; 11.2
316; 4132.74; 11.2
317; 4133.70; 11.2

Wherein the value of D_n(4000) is 1.93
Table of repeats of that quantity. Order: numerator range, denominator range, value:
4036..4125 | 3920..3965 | 1.98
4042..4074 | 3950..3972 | 1.89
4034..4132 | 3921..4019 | 1.54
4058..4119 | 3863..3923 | 1.77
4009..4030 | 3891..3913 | 1.60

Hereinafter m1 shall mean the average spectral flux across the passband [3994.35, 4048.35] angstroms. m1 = 11.5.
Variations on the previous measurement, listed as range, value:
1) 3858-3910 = 6.71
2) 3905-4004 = 7.41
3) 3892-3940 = 6.72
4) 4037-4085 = 11.5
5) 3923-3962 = 6.18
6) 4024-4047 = 11.8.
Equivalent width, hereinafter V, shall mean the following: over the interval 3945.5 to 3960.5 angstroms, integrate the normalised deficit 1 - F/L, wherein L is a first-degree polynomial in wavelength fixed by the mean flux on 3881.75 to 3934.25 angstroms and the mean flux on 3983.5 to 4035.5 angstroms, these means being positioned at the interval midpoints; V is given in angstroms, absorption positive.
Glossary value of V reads 1.31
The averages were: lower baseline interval 6.95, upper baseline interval 11.1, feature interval 8.04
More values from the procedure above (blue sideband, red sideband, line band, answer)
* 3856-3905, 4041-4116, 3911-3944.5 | 7.1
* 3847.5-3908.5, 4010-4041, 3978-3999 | 1.0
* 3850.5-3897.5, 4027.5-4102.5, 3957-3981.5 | 7.5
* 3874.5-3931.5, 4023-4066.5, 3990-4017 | -2.3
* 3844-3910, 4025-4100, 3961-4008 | 5.4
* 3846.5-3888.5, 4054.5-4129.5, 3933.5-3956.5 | 4.6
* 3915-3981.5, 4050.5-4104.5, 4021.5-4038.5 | -3.9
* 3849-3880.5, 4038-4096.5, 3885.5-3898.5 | 0.1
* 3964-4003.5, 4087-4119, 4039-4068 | -3.6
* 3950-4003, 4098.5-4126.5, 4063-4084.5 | -2.1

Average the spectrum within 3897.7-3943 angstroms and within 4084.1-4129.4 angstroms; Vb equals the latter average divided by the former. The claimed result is 1.76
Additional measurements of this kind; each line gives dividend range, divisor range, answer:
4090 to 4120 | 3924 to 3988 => 1.75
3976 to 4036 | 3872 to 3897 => 1.69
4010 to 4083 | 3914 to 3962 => 1.77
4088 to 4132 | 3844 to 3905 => 1.78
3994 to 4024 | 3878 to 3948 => 1.71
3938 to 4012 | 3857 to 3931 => 1.21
